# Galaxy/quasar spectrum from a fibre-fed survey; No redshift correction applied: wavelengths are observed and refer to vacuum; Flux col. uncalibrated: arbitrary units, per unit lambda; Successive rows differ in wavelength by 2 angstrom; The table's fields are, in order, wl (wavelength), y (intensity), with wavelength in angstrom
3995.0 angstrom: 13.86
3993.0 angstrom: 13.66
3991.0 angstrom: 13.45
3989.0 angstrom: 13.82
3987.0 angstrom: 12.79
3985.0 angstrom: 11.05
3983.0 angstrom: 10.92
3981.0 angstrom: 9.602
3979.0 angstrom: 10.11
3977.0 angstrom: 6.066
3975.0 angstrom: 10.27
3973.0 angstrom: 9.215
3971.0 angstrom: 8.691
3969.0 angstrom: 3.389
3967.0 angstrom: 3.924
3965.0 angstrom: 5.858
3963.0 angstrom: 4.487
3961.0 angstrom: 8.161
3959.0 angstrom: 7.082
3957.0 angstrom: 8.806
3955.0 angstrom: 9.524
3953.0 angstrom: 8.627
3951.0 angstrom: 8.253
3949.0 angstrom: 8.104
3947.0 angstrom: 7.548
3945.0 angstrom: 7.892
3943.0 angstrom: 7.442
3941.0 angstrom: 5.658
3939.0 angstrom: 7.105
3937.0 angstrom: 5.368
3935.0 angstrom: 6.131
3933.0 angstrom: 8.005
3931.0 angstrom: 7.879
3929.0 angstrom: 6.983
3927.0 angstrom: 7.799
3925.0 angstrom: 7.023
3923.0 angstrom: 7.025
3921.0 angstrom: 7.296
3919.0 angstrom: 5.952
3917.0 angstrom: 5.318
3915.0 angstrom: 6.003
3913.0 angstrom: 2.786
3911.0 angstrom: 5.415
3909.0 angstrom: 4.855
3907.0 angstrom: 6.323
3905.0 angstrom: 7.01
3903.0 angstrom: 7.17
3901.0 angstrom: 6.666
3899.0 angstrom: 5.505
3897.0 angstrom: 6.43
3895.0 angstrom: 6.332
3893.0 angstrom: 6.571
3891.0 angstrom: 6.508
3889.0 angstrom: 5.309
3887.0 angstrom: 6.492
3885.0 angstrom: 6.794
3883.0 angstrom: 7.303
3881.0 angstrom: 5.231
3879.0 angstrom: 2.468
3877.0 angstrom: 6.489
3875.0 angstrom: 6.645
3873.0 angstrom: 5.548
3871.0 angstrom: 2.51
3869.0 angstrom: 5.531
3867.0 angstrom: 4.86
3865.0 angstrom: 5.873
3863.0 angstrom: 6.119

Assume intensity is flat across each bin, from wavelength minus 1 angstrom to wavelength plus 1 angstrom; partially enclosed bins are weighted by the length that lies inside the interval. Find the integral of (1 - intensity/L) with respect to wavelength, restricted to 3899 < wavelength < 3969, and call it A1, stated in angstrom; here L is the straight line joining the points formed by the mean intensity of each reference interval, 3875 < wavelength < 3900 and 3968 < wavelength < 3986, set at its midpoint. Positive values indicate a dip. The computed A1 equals 7.0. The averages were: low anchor 5.98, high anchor 8.81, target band 6.68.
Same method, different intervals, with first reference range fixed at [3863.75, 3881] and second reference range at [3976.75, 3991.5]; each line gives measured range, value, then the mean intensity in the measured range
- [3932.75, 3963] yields 5.60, 7.47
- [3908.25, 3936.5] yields 5.38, 6.32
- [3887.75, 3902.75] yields 0.07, 6.24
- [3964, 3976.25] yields 4.17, 6.87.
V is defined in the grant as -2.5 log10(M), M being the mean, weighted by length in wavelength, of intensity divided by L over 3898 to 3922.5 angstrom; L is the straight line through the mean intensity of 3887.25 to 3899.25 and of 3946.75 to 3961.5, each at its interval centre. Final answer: 0.15 mag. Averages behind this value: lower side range 6.17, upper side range 8.3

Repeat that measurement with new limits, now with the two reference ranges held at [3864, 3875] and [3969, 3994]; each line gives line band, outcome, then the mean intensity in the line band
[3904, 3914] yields 0.29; 5.28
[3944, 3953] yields 0.11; 8.02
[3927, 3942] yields 0.20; 6.8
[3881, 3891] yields -0.09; 6.35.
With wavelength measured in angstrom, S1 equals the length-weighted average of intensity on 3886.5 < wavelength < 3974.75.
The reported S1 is 6.71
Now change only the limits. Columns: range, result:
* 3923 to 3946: 7.03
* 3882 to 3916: 6.09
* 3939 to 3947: 7.08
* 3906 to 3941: 6.29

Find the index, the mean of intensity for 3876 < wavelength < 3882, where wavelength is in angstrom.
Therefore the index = 4.73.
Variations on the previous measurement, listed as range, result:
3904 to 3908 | 6.67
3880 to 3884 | 6.27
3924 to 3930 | 7.27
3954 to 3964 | 7.61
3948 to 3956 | 8.63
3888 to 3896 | 6.18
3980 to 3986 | 10.5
